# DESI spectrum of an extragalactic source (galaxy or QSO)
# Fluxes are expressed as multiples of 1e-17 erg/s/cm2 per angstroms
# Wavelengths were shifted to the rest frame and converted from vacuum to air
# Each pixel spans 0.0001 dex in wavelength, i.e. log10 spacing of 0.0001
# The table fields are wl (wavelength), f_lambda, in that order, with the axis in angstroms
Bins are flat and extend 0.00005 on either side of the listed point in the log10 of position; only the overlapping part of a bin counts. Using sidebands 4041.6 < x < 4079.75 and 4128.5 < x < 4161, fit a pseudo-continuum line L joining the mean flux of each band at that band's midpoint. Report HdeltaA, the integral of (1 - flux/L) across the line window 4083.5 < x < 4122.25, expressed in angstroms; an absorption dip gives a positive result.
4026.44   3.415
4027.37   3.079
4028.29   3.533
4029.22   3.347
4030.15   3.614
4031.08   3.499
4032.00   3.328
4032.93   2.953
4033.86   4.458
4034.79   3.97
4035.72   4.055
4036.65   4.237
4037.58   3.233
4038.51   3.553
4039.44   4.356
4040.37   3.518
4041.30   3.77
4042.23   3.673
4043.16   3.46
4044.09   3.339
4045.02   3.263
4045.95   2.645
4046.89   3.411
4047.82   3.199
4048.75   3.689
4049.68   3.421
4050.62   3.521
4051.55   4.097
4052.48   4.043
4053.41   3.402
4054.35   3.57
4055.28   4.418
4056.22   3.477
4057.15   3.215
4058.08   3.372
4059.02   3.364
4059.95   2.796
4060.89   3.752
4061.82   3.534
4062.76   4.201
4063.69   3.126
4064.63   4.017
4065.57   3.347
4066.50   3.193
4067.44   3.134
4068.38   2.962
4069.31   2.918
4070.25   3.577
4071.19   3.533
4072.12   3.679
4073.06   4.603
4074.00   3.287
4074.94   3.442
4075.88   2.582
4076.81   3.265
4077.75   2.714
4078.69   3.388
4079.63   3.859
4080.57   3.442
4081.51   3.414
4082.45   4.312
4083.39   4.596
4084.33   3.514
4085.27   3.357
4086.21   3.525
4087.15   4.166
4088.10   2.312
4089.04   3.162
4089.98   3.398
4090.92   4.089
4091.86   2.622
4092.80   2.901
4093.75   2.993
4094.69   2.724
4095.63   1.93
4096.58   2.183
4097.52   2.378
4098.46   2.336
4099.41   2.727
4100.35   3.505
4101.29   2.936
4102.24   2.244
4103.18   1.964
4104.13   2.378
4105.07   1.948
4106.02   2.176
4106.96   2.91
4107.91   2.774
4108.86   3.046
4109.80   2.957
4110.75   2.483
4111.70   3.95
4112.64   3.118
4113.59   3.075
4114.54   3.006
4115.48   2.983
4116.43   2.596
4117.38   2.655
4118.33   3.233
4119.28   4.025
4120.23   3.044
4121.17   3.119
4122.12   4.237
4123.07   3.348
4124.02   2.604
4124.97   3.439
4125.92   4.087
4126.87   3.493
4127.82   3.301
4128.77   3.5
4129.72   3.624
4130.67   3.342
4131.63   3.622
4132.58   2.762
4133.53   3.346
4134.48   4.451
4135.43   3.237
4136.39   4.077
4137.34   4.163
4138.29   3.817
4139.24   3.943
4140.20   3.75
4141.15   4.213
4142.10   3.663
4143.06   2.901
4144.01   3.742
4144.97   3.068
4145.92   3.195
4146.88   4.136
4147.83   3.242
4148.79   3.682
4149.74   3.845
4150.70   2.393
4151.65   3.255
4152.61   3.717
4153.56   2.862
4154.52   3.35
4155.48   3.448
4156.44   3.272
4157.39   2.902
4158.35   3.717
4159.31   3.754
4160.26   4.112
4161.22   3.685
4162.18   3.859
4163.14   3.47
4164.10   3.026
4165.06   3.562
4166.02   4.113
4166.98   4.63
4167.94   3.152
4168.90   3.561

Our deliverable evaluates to 6.0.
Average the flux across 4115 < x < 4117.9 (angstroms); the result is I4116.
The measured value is 2.75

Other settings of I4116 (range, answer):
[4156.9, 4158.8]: 3.31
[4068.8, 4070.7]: 3.24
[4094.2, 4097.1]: 2.29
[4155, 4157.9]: 3.21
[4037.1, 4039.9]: 3.71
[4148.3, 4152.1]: 3.3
